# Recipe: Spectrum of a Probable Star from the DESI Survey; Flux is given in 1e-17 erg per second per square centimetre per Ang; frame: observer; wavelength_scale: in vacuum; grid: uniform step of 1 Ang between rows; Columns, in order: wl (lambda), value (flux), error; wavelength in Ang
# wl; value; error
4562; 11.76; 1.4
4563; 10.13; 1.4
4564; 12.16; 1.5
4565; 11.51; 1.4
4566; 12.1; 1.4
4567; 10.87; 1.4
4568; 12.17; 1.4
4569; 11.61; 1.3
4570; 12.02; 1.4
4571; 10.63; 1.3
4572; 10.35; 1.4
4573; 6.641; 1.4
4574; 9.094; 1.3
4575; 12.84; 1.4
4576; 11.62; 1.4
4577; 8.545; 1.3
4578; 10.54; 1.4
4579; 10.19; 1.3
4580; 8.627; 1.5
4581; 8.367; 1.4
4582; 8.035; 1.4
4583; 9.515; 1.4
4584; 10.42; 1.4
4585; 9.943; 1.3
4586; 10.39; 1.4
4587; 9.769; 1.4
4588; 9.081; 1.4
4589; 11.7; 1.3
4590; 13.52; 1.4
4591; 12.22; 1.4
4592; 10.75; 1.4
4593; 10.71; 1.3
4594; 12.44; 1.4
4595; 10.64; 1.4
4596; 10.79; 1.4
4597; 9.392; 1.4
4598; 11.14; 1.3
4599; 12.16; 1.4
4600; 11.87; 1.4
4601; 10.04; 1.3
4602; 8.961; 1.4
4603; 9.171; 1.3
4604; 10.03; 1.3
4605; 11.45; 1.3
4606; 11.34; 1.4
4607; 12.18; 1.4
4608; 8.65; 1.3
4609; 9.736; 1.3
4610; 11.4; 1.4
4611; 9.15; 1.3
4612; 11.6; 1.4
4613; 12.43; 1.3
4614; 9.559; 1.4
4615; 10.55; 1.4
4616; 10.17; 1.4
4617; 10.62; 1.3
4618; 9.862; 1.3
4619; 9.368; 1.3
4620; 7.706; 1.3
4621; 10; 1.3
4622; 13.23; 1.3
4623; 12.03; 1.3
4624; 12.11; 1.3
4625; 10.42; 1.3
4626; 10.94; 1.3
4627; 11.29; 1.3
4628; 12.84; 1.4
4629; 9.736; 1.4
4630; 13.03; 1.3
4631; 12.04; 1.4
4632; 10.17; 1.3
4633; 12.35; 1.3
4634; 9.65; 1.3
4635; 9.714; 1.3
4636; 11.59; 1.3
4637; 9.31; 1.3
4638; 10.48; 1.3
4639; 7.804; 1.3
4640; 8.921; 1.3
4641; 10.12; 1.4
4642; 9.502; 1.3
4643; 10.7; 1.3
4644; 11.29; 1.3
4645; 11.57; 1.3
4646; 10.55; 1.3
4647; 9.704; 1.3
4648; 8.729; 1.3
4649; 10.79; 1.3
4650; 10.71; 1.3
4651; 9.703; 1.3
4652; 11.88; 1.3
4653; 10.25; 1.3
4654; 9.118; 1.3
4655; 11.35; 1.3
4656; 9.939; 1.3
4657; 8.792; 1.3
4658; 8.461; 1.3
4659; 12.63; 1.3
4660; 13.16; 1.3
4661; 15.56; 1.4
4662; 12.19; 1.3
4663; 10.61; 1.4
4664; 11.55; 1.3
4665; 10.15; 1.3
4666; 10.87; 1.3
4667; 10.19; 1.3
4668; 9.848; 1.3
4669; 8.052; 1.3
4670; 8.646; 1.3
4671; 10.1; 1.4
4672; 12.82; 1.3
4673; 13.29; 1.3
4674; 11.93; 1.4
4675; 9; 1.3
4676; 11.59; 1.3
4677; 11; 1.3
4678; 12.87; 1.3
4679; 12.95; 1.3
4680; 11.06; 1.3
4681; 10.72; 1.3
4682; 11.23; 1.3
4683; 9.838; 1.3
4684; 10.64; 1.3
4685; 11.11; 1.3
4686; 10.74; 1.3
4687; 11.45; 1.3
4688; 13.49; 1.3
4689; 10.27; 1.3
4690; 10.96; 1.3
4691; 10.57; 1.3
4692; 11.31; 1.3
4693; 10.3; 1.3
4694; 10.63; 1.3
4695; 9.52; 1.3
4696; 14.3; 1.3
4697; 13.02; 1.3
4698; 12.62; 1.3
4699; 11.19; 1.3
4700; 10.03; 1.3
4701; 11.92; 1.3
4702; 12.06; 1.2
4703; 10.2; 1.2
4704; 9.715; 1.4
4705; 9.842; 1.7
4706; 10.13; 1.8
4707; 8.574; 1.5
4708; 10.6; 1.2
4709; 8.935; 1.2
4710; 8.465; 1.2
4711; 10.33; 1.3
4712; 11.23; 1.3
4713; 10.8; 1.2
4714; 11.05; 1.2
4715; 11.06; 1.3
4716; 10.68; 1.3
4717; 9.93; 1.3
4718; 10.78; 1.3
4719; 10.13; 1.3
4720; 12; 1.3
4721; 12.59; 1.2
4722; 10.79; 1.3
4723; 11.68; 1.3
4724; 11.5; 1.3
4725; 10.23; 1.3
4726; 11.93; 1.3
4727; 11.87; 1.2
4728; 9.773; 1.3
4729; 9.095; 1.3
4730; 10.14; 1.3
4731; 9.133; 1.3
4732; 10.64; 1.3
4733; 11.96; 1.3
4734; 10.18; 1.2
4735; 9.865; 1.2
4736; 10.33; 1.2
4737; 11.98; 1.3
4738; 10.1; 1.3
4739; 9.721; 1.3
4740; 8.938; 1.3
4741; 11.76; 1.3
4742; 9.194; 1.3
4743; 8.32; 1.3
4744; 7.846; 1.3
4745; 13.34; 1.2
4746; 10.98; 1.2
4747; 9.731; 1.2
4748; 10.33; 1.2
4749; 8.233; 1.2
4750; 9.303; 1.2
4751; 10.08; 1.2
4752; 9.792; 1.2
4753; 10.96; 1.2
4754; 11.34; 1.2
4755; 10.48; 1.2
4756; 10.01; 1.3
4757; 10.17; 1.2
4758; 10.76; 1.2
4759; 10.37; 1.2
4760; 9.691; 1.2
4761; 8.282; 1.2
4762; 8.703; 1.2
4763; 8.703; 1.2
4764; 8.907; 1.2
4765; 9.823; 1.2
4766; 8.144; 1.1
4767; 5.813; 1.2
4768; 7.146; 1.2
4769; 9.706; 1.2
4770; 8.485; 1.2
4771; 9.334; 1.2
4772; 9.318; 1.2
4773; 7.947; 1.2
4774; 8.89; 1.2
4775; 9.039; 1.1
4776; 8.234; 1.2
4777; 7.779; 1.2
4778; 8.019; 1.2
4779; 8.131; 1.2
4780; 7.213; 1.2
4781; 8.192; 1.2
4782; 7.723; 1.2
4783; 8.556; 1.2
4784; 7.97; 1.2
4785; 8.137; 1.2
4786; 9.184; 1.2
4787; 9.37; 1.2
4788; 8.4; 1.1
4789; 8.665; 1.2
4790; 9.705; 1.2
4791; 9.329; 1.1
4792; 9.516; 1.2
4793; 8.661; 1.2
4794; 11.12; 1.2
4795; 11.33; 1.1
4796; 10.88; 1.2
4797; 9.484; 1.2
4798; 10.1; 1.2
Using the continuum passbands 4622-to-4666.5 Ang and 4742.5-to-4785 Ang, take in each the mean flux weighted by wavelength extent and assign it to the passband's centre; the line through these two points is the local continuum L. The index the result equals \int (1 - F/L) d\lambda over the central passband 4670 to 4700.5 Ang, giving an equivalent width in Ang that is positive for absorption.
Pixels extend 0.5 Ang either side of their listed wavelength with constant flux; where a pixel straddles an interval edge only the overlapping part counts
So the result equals -3.3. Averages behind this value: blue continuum 10.8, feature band 11.3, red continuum 9.08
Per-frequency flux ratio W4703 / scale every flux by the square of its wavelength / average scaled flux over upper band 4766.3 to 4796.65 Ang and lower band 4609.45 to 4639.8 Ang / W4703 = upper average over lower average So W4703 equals 0.87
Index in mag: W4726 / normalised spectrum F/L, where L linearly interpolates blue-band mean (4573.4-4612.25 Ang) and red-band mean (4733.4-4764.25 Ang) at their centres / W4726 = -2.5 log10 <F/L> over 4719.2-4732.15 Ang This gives -0.09 mag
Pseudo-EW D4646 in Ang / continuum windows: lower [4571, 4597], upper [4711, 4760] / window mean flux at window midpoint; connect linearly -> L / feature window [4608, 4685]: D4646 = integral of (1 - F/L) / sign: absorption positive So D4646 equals -2.8 Ang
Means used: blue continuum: 10.3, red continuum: 10.5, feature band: 10.7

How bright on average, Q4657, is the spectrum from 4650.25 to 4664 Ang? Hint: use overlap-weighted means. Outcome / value 11.1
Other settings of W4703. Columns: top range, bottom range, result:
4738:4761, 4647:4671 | 0.99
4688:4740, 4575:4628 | 1.07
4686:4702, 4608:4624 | 1.13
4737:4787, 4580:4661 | 0.92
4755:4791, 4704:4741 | 0.85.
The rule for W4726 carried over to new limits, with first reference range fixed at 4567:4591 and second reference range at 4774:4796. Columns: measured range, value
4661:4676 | -0.13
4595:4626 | -0.05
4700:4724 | -0.14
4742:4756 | -0.11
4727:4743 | -0.11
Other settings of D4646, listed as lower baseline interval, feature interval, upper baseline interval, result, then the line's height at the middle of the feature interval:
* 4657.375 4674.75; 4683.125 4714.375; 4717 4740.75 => 0.18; 10.9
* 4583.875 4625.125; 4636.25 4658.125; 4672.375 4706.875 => 1.83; 10.9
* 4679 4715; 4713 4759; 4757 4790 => -3.55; 9.72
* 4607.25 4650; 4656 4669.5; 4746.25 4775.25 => -0.90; 10.2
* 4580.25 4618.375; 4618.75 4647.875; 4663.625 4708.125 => 0.19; 10.7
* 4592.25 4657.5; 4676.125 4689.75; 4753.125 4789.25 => -2.04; 9.86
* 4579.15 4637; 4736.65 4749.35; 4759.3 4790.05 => -1.63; 8.89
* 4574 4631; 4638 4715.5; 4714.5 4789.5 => -4.81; 10.1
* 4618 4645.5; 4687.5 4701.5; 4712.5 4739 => -0.94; 10.7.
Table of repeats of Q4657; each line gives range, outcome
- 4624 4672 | 10.6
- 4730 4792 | 9.33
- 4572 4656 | 10.5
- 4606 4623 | 10.5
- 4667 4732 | 10.8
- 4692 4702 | 11.5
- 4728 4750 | 10.1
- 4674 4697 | 11.2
